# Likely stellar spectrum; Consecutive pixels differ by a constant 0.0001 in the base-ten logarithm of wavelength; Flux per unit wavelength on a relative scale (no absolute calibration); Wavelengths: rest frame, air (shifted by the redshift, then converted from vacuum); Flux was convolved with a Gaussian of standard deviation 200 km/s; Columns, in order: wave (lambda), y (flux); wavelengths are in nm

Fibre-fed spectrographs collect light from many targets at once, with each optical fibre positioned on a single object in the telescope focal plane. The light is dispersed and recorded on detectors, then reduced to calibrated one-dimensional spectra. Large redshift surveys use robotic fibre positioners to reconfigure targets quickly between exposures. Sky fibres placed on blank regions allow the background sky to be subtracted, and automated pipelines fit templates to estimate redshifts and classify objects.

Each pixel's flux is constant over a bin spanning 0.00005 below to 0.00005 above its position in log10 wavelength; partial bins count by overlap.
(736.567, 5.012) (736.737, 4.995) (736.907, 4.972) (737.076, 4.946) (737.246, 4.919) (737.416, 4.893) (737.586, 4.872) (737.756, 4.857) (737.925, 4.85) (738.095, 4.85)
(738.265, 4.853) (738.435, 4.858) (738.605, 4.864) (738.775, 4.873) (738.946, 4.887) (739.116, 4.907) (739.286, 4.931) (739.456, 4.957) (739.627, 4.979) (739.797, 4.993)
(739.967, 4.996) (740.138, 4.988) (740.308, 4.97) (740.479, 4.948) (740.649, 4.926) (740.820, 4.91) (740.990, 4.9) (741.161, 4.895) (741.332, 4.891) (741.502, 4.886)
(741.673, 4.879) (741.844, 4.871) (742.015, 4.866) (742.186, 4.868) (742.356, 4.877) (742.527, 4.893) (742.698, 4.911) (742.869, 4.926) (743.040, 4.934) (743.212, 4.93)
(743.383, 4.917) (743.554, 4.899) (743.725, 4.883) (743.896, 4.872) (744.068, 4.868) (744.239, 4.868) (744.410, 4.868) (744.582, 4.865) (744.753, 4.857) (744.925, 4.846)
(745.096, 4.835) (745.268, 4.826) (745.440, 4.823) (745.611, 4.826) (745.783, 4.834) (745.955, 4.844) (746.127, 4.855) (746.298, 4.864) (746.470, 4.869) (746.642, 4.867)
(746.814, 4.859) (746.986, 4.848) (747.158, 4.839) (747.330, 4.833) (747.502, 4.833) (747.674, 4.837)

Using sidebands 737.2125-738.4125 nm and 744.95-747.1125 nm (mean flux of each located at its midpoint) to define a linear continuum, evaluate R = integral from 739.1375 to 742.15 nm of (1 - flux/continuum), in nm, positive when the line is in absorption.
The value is -0.04 nm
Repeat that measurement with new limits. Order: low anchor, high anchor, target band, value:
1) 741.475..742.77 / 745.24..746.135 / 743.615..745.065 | 0.00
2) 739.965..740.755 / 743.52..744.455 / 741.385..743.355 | 0.01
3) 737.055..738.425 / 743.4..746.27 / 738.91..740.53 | -0.03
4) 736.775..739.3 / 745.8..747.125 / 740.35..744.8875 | -0.02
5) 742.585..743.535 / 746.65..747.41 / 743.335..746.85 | 0.02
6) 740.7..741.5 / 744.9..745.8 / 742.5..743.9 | -0.01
